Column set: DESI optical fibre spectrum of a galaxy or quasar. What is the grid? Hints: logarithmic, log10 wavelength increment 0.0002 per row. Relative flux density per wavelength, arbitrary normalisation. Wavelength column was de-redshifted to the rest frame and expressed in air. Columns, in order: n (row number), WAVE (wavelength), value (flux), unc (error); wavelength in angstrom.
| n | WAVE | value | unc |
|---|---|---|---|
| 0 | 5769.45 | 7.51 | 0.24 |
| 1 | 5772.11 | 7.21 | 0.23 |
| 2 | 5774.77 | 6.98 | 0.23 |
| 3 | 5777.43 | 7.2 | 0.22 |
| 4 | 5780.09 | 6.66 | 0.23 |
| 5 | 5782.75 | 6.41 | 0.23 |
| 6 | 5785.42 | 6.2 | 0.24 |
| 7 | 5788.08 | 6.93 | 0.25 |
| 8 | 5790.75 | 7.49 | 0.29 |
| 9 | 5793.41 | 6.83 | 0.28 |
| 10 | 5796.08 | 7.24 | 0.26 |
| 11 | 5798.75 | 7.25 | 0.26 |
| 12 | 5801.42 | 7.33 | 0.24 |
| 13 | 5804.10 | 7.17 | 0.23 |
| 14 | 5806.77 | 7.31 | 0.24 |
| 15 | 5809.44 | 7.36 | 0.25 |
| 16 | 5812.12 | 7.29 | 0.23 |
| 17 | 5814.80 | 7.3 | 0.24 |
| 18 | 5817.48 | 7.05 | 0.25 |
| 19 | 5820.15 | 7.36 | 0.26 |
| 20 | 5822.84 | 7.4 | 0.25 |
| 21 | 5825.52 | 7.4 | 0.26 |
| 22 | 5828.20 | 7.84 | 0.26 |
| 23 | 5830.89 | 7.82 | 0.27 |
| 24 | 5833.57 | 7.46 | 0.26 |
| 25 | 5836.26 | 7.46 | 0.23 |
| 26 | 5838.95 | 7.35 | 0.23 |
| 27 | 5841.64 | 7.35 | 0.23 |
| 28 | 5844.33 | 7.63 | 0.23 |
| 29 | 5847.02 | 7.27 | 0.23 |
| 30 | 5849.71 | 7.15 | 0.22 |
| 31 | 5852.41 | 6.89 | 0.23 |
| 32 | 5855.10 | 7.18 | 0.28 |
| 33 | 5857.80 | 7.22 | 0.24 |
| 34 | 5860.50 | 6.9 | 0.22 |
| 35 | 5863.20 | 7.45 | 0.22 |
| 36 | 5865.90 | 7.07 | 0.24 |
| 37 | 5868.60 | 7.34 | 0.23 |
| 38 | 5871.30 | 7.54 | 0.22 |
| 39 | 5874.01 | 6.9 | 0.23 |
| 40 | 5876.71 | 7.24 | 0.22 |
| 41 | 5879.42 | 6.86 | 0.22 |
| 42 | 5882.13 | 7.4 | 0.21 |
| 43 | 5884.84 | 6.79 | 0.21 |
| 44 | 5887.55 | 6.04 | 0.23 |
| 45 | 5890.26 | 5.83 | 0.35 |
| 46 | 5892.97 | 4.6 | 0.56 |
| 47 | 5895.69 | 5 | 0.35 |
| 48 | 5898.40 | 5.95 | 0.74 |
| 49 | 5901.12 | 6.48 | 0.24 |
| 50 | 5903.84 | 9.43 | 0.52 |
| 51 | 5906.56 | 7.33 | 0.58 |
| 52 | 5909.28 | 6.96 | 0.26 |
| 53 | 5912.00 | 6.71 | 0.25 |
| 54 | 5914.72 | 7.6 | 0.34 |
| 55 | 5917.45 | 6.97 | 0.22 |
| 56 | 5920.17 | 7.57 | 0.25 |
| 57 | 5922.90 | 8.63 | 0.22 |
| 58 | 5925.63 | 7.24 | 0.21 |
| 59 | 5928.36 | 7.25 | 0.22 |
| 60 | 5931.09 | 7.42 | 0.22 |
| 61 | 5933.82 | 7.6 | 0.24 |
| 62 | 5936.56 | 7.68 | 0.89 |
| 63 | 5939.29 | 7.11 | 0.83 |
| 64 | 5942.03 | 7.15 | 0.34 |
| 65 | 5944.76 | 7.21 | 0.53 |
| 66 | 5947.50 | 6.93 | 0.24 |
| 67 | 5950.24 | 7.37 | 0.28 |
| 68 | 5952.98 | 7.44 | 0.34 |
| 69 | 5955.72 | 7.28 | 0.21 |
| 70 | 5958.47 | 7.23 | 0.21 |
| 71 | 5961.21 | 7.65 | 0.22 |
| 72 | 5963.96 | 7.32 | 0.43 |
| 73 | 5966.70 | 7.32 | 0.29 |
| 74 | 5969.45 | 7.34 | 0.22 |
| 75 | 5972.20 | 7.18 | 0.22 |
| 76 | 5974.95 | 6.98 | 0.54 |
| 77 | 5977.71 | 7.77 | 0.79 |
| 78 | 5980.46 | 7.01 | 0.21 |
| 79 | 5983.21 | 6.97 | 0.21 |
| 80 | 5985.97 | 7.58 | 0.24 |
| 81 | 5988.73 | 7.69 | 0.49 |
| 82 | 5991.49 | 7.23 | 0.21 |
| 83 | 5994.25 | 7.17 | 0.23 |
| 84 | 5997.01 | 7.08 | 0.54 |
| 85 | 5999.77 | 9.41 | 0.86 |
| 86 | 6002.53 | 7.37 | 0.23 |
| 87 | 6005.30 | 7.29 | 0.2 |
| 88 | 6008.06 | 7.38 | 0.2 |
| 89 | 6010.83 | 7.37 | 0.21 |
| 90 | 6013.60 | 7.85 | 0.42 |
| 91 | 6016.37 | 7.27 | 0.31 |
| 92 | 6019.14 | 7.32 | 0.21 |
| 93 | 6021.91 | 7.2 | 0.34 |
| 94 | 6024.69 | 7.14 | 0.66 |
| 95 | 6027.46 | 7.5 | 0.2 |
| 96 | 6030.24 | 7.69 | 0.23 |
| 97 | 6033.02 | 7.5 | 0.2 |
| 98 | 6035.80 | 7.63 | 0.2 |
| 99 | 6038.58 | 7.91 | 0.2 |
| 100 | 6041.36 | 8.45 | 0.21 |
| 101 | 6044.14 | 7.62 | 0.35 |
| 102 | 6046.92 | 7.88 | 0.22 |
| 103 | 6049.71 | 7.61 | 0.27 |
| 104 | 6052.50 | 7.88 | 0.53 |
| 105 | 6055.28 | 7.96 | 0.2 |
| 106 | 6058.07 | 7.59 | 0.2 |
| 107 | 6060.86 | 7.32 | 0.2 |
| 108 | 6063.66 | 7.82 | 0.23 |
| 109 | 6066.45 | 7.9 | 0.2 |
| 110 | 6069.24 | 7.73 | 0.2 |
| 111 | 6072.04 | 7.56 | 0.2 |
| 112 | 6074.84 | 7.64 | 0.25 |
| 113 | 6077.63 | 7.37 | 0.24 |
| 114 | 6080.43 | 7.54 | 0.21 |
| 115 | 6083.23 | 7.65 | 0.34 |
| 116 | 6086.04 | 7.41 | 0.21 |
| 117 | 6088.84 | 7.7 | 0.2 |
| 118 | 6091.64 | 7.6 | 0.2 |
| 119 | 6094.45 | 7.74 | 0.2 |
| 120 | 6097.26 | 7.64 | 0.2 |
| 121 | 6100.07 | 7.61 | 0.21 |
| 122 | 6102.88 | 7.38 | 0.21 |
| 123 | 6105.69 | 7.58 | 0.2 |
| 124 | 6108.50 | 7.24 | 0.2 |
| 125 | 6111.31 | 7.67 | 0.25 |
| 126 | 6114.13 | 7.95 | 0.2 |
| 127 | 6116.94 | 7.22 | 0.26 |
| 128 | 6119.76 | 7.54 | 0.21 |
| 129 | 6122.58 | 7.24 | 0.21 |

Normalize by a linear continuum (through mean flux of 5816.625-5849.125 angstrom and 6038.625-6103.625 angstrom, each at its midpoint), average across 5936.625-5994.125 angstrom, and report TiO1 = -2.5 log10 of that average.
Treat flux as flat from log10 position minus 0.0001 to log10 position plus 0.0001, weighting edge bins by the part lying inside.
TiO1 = 0.04 mag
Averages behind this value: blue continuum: 7.45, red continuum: 7.69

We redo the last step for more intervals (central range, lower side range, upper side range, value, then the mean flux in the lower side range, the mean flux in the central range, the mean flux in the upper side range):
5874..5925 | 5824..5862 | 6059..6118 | 0.083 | 7.35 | 6.86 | 7.59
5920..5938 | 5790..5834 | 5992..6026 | -0.029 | 7.34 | 7.63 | 7.48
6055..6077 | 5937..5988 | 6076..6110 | -0.025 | 7.28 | 7.66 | 7.54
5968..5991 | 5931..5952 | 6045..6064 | 0.020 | 7.3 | 7.31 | 7.71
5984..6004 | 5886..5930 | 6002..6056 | -0.035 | 6.85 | 7.62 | 7.59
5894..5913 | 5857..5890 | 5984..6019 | 0.053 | 7.02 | 6.8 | 7.54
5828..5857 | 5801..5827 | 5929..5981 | -0.011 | 7.3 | 7.38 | 7.32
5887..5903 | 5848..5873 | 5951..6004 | 0.252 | 7.19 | 5.75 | 7.42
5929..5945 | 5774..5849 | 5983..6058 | 0.012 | 7.23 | 7.37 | 7.6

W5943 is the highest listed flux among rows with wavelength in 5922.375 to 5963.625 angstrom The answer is 8.63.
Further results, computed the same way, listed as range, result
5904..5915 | 7.6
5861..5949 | 9.43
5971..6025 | 9.41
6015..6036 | 7.69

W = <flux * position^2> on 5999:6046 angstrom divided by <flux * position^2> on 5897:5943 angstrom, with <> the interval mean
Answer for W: 1.07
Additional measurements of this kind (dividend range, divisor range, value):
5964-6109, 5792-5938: 1.12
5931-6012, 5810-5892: 1.07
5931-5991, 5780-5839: 1.07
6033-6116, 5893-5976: 1.12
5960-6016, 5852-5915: 1.13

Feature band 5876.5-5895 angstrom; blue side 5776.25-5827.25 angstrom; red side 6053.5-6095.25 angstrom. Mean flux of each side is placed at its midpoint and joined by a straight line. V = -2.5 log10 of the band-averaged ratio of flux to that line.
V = 0.16 mag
